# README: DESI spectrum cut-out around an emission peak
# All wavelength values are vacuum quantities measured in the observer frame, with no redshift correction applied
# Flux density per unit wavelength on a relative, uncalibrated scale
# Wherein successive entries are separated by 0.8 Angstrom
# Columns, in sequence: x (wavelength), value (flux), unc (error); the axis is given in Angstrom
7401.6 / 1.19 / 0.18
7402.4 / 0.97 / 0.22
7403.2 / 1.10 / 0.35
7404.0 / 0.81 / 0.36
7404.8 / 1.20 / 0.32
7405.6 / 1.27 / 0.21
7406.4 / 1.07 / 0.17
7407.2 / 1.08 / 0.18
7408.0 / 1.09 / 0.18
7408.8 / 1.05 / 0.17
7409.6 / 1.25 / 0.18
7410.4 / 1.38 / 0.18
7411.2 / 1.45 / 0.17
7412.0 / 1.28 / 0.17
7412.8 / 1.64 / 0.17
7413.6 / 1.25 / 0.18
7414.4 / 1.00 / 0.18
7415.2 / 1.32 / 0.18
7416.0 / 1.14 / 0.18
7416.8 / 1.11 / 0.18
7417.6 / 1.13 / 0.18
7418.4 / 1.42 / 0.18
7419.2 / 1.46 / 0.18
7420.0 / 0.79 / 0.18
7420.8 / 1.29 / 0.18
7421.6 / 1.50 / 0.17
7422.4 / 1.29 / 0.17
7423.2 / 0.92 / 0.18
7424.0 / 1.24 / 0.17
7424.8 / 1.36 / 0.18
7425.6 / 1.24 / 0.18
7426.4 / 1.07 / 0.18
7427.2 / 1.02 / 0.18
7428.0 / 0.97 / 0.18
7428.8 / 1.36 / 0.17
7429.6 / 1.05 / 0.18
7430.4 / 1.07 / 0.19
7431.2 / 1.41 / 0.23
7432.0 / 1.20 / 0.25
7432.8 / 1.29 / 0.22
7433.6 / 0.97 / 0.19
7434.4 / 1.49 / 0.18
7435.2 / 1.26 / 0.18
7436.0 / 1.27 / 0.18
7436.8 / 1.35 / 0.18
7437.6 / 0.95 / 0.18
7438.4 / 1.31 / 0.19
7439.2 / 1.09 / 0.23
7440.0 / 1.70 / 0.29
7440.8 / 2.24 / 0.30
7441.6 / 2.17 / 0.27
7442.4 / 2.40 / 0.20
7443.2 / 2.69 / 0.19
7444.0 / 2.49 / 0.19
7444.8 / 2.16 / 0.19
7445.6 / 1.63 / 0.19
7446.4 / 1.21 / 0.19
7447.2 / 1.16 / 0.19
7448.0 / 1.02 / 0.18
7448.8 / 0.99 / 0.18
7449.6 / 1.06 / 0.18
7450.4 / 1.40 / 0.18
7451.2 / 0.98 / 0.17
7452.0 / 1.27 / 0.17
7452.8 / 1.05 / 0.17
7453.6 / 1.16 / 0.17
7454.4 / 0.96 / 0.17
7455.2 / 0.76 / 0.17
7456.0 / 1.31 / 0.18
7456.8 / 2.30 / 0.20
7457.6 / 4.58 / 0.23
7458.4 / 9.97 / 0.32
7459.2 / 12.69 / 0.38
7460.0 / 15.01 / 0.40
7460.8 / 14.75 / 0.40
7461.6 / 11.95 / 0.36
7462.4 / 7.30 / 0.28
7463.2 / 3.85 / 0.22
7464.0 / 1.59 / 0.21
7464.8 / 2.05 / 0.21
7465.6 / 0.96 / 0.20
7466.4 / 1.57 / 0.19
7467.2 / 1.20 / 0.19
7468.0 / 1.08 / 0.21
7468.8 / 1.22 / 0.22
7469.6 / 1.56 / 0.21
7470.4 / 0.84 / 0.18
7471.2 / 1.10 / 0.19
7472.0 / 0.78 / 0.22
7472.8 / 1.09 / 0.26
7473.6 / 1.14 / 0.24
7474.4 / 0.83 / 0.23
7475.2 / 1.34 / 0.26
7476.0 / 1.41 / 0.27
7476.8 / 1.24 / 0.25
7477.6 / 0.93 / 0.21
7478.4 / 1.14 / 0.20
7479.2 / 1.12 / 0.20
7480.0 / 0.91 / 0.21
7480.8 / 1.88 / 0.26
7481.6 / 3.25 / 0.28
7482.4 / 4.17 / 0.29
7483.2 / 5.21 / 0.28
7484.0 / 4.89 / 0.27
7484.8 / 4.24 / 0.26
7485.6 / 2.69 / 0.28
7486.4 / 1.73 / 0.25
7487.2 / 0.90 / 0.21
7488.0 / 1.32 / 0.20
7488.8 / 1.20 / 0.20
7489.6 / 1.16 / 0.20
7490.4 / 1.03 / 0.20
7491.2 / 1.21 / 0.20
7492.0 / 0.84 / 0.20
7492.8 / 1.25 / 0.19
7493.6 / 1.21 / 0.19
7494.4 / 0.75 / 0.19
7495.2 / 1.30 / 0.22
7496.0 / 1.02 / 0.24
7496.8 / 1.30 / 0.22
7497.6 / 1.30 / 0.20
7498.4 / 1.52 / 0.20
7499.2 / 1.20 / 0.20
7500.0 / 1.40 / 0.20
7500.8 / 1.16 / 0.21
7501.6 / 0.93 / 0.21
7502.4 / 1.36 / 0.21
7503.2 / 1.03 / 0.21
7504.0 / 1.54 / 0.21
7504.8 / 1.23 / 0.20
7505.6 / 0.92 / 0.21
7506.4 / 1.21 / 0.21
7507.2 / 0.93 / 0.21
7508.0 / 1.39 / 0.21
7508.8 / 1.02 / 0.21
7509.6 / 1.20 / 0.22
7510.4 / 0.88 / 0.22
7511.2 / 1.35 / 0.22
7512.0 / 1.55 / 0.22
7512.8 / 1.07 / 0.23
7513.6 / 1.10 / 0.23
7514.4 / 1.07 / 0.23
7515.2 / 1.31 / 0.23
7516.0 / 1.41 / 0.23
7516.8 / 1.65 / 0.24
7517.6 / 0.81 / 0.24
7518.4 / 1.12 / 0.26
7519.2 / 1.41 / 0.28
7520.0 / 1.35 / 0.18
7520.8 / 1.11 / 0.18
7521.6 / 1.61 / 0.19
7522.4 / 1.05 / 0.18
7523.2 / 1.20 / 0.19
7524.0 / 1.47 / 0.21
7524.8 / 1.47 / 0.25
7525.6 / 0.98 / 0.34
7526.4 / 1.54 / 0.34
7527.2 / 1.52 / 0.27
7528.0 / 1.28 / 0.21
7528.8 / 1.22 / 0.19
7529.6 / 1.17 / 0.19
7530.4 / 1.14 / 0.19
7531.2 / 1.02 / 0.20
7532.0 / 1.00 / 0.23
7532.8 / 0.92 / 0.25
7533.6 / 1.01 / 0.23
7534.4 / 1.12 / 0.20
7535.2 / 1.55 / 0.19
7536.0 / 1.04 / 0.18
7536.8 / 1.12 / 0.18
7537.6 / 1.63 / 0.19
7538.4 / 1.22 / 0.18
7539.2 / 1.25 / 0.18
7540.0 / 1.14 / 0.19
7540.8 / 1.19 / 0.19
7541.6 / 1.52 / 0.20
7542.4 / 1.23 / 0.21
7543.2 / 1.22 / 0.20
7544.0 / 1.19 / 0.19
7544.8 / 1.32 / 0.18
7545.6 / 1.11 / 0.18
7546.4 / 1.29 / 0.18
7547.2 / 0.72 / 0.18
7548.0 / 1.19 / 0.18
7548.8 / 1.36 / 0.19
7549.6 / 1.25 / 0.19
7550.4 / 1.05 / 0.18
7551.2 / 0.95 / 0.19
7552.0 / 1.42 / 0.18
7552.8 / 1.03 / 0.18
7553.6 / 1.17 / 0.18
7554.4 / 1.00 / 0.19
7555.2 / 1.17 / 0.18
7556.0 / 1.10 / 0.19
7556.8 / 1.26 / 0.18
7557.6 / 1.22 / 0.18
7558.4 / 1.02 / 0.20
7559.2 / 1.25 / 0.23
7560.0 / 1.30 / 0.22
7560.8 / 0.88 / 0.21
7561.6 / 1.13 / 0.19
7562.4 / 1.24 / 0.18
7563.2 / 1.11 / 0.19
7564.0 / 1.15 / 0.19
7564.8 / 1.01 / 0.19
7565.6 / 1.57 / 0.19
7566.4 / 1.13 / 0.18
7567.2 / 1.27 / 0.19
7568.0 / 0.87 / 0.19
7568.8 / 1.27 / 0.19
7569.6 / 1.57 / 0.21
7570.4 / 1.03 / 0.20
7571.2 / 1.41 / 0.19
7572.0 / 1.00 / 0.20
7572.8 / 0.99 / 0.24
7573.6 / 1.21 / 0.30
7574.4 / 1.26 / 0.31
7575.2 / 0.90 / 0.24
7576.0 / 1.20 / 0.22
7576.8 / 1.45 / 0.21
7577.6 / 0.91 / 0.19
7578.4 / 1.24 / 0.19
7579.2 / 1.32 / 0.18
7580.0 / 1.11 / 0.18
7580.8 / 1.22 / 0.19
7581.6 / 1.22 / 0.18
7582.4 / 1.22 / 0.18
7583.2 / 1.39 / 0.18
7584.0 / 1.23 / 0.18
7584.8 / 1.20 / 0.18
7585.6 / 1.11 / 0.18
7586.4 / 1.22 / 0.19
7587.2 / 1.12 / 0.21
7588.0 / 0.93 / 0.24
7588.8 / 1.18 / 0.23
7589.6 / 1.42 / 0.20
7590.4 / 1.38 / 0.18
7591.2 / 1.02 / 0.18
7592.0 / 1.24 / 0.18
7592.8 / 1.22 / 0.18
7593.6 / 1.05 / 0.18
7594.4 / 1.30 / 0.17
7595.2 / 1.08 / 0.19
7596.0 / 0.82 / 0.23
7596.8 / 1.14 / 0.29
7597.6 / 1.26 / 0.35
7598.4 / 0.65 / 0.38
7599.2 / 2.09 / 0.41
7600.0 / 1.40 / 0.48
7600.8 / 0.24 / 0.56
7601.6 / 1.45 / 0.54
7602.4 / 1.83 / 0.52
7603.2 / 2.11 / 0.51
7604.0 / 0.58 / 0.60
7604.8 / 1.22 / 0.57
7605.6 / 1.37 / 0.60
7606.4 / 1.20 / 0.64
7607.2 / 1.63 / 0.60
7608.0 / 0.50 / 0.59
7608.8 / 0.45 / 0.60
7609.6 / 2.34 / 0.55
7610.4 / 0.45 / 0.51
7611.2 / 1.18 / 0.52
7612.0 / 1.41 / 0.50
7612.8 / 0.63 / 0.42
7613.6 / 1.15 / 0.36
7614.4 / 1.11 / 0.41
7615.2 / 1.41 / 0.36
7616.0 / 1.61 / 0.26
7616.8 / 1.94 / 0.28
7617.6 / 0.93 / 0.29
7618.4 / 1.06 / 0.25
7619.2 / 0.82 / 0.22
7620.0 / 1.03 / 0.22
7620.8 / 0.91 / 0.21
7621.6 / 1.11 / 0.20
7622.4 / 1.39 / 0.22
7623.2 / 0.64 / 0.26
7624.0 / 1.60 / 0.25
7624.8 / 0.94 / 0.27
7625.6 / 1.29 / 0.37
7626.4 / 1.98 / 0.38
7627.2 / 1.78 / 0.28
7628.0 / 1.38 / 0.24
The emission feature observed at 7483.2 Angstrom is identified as [N II]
